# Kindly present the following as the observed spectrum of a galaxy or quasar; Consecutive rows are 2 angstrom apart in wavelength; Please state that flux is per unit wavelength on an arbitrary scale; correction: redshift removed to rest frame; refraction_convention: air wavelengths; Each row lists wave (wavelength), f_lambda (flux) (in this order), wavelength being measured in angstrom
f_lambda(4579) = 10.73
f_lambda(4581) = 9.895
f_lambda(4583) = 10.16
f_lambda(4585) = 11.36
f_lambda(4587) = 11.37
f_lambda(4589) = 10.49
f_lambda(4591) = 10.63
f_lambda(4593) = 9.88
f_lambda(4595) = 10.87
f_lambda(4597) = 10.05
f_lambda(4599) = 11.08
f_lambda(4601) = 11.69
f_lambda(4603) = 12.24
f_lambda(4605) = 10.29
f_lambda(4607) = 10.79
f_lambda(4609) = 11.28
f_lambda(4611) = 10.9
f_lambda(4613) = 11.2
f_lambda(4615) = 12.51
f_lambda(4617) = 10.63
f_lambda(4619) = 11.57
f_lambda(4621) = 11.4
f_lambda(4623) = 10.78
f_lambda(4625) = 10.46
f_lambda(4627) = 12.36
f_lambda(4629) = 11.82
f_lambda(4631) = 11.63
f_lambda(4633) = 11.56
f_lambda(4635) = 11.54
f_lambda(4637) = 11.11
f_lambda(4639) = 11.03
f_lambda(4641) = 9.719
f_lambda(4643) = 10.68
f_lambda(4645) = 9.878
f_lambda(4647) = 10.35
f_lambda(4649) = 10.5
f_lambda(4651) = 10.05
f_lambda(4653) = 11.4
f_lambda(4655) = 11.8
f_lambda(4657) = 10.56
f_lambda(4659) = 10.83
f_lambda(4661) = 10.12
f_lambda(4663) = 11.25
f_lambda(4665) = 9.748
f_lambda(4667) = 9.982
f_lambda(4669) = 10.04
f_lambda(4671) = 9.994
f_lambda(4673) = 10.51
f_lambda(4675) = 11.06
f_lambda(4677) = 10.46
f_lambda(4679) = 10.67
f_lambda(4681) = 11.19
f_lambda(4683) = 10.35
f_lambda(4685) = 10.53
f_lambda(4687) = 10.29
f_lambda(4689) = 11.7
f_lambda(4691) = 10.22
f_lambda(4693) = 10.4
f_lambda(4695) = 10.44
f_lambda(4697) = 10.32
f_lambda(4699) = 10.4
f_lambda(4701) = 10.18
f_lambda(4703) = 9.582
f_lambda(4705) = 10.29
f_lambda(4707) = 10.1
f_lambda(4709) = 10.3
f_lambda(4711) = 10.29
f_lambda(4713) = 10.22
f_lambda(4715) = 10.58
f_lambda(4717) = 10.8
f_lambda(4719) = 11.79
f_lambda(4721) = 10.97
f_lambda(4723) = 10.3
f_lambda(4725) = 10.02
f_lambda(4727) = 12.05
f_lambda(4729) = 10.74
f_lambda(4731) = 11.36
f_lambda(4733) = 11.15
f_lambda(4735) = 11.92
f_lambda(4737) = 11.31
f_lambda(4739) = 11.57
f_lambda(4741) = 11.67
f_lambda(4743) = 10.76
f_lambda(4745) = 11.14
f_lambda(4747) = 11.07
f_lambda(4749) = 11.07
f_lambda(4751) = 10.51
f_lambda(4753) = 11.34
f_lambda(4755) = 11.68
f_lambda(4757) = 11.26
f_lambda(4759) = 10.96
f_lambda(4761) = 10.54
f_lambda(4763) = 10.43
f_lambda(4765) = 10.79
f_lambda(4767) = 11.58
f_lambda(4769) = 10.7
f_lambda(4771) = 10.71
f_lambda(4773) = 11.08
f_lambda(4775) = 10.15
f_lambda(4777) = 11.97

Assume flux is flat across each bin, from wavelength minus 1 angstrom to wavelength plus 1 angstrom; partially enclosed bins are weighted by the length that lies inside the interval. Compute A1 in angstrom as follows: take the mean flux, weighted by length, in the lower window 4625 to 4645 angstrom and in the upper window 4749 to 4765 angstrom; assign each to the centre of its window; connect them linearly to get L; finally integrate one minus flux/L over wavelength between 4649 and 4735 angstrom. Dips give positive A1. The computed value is 3.5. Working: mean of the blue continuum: 11.2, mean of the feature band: 10.6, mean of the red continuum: 11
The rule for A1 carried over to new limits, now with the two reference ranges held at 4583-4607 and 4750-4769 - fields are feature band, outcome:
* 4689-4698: 0.4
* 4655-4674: 0.9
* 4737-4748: -0.3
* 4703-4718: 0.9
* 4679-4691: 0.2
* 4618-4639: -1.0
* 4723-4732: 0.0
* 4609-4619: -0.4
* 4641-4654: 0.6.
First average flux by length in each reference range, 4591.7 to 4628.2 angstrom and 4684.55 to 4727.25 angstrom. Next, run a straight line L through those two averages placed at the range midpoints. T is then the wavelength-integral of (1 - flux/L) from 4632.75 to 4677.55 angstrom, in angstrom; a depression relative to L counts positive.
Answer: 0.9 angstrom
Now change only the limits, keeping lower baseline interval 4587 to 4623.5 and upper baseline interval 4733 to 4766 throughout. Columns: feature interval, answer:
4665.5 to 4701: 1.9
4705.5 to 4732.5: 0.9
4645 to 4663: 0.6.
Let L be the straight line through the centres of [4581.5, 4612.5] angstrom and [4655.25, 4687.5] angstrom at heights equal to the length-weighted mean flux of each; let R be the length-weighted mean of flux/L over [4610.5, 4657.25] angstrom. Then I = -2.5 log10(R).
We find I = -0.04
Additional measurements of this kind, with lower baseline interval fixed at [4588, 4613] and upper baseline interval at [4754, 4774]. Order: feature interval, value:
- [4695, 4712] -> 0.08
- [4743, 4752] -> 0.00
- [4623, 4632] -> -0.06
